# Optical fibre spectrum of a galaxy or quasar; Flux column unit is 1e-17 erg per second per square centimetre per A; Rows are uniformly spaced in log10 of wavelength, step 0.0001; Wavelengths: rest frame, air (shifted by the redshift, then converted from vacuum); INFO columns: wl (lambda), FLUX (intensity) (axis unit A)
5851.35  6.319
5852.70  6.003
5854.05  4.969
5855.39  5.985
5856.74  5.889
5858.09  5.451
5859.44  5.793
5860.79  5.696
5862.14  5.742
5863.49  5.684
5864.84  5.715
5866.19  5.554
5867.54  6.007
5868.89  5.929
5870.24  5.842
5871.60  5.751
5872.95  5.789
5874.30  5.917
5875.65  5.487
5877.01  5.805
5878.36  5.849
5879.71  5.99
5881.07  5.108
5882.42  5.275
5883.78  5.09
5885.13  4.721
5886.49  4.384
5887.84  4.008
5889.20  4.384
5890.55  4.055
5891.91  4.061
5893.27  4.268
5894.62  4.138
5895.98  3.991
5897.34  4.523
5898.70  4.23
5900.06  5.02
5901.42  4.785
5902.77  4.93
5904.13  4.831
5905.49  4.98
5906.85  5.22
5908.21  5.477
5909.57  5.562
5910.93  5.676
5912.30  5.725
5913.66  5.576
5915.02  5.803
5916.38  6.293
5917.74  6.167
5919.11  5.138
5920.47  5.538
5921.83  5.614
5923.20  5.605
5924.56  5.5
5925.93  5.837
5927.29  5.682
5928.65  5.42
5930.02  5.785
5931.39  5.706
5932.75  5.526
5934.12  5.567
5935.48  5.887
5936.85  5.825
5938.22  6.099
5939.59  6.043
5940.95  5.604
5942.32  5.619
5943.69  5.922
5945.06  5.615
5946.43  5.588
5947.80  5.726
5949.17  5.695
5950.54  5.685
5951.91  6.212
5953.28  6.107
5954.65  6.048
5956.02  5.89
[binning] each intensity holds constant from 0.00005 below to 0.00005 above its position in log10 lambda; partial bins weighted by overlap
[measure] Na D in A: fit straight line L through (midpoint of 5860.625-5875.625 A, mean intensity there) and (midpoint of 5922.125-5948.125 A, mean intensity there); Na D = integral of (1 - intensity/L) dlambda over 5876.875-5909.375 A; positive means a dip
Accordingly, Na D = 5.4 A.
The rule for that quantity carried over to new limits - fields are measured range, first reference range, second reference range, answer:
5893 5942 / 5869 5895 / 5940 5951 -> 0.4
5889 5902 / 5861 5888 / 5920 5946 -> 2.9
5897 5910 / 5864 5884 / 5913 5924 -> 1.7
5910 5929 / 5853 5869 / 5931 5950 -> 0.2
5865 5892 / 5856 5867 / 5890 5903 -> -1.1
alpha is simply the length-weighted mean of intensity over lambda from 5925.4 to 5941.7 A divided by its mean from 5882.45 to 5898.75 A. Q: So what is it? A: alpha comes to 1.3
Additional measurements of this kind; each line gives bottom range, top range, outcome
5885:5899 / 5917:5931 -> 1.33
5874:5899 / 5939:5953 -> 1.21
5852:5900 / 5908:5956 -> 1.10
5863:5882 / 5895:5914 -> 0.87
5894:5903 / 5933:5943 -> 1.29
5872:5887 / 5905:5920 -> 1.03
